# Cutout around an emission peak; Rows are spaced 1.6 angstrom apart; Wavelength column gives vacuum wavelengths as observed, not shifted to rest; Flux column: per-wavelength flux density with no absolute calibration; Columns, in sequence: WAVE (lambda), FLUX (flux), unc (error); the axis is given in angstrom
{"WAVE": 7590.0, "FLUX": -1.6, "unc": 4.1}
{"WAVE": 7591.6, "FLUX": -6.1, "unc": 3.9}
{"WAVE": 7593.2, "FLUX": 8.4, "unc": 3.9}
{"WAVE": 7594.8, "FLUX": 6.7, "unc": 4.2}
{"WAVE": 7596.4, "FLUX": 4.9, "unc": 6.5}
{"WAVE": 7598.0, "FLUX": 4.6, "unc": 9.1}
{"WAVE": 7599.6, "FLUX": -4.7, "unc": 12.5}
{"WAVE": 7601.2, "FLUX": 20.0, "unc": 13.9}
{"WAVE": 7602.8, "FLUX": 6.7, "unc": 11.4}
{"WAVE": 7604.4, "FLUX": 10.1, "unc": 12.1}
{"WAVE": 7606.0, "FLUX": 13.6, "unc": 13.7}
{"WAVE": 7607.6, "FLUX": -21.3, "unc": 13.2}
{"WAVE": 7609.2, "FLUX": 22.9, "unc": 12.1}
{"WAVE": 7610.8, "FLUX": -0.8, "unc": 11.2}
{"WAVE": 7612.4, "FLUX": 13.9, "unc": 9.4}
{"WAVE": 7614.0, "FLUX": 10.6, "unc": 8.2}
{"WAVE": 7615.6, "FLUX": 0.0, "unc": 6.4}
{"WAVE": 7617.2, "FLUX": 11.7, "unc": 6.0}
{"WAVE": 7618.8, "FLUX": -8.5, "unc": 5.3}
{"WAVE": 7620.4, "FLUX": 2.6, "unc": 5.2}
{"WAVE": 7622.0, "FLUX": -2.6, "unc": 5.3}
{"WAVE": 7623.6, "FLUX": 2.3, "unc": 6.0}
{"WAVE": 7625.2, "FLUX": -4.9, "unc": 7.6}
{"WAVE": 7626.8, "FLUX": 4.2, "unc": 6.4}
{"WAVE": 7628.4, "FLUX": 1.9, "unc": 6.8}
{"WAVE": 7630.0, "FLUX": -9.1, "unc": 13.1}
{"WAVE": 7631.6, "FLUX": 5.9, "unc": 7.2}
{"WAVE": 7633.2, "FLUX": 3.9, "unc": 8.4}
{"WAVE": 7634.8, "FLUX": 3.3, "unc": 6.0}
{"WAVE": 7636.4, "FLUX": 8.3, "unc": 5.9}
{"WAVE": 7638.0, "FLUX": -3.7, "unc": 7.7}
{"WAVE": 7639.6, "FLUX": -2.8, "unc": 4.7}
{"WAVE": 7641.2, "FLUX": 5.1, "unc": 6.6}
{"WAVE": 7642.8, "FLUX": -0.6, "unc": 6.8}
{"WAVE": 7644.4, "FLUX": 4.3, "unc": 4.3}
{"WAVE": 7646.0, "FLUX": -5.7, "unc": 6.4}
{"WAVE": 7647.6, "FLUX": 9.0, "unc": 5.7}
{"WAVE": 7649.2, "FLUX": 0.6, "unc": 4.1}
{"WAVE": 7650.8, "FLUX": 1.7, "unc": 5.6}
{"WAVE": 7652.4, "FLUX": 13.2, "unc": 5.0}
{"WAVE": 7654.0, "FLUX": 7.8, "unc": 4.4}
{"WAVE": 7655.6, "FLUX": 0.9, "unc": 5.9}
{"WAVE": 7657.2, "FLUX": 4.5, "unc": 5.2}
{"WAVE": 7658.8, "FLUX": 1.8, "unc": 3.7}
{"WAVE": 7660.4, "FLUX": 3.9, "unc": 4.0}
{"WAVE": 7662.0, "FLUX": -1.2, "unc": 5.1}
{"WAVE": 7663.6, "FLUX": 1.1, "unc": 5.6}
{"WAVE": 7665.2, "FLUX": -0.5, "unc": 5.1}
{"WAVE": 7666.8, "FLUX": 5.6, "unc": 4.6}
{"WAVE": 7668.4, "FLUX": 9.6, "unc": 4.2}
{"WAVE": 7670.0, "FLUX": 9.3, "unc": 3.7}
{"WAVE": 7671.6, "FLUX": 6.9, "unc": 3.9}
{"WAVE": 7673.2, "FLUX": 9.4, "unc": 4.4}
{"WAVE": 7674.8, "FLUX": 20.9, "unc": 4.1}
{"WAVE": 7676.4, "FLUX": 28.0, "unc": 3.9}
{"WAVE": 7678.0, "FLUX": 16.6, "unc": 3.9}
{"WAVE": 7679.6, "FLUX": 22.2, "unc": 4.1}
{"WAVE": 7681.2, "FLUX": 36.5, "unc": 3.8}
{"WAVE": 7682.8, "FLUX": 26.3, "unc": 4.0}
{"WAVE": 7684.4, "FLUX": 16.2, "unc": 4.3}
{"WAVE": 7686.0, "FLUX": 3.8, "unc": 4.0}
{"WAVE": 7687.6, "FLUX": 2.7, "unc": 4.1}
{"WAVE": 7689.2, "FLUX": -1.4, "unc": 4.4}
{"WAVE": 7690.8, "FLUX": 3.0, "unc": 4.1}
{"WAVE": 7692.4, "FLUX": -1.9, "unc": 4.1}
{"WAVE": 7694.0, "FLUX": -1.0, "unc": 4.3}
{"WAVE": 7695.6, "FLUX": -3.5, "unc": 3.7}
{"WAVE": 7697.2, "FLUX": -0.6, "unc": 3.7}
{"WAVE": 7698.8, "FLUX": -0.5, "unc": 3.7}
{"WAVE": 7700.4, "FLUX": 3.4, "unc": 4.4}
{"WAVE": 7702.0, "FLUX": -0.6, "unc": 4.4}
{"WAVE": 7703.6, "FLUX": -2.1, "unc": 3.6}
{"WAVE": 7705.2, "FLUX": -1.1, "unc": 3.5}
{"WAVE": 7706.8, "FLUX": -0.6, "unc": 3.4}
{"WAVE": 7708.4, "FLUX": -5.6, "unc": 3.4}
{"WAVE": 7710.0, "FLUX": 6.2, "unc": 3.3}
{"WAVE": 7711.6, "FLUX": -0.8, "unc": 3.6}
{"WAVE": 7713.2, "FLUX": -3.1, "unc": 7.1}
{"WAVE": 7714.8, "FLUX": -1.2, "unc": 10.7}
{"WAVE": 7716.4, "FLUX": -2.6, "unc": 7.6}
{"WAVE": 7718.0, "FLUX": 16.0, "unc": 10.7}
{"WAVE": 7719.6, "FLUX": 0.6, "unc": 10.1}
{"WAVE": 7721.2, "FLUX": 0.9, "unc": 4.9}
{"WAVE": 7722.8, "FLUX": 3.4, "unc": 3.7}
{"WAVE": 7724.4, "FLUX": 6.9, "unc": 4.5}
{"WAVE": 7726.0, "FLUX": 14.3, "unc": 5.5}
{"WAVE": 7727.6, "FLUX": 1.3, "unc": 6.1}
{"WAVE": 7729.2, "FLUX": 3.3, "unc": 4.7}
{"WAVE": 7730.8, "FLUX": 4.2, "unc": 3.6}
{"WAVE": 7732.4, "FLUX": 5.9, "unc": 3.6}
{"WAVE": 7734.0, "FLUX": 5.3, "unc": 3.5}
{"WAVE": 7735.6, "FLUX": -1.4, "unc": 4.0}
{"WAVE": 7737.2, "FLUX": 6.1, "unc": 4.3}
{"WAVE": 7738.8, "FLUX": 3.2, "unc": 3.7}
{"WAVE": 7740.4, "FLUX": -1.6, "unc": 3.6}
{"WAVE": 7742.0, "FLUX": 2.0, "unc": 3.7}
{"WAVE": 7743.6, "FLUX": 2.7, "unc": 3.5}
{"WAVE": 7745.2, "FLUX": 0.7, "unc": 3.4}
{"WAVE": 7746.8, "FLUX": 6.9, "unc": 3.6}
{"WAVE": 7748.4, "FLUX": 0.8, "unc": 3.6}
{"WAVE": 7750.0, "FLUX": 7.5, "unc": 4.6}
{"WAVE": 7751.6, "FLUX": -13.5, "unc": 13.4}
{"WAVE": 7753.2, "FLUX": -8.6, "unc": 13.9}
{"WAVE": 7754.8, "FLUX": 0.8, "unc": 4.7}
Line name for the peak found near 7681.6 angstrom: [O II] 3727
